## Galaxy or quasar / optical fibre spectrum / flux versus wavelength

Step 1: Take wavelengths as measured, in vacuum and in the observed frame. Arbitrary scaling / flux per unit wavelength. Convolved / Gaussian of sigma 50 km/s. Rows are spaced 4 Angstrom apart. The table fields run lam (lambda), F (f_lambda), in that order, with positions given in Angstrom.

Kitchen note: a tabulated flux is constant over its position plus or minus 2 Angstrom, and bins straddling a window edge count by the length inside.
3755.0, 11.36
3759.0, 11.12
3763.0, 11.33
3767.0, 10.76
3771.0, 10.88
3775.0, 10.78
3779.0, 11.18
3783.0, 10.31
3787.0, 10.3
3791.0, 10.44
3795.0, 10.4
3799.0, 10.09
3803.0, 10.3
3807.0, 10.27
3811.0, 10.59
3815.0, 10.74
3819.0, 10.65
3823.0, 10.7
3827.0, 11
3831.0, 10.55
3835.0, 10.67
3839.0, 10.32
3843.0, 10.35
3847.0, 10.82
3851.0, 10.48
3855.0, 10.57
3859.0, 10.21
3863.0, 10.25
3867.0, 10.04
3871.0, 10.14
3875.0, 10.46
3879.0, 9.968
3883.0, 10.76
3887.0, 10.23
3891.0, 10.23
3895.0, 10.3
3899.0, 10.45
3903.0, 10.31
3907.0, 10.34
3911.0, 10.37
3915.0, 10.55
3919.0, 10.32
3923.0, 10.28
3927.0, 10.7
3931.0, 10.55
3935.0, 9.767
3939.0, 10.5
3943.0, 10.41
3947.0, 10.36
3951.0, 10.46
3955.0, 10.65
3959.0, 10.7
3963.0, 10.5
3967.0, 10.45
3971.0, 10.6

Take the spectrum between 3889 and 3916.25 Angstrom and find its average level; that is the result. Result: 10.4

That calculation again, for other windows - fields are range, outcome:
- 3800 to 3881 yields 10.4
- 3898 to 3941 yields 10.4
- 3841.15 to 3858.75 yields 10.5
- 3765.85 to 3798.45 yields 10.6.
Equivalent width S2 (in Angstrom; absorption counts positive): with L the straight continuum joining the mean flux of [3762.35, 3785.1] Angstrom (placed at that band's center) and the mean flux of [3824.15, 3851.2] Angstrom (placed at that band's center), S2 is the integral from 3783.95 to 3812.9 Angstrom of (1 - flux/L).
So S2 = 1.1 Angstrom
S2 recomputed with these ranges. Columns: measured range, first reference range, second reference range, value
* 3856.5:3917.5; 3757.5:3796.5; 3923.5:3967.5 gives 1.4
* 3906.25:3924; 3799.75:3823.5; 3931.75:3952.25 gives -0.1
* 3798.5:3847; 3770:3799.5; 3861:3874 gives -0.8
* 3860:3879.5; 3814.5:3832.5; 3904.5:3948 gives 0.7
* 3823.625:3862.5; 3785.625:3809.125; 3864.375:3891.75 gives -1.0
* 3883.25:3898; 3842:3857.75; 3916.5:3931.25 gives 0.2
